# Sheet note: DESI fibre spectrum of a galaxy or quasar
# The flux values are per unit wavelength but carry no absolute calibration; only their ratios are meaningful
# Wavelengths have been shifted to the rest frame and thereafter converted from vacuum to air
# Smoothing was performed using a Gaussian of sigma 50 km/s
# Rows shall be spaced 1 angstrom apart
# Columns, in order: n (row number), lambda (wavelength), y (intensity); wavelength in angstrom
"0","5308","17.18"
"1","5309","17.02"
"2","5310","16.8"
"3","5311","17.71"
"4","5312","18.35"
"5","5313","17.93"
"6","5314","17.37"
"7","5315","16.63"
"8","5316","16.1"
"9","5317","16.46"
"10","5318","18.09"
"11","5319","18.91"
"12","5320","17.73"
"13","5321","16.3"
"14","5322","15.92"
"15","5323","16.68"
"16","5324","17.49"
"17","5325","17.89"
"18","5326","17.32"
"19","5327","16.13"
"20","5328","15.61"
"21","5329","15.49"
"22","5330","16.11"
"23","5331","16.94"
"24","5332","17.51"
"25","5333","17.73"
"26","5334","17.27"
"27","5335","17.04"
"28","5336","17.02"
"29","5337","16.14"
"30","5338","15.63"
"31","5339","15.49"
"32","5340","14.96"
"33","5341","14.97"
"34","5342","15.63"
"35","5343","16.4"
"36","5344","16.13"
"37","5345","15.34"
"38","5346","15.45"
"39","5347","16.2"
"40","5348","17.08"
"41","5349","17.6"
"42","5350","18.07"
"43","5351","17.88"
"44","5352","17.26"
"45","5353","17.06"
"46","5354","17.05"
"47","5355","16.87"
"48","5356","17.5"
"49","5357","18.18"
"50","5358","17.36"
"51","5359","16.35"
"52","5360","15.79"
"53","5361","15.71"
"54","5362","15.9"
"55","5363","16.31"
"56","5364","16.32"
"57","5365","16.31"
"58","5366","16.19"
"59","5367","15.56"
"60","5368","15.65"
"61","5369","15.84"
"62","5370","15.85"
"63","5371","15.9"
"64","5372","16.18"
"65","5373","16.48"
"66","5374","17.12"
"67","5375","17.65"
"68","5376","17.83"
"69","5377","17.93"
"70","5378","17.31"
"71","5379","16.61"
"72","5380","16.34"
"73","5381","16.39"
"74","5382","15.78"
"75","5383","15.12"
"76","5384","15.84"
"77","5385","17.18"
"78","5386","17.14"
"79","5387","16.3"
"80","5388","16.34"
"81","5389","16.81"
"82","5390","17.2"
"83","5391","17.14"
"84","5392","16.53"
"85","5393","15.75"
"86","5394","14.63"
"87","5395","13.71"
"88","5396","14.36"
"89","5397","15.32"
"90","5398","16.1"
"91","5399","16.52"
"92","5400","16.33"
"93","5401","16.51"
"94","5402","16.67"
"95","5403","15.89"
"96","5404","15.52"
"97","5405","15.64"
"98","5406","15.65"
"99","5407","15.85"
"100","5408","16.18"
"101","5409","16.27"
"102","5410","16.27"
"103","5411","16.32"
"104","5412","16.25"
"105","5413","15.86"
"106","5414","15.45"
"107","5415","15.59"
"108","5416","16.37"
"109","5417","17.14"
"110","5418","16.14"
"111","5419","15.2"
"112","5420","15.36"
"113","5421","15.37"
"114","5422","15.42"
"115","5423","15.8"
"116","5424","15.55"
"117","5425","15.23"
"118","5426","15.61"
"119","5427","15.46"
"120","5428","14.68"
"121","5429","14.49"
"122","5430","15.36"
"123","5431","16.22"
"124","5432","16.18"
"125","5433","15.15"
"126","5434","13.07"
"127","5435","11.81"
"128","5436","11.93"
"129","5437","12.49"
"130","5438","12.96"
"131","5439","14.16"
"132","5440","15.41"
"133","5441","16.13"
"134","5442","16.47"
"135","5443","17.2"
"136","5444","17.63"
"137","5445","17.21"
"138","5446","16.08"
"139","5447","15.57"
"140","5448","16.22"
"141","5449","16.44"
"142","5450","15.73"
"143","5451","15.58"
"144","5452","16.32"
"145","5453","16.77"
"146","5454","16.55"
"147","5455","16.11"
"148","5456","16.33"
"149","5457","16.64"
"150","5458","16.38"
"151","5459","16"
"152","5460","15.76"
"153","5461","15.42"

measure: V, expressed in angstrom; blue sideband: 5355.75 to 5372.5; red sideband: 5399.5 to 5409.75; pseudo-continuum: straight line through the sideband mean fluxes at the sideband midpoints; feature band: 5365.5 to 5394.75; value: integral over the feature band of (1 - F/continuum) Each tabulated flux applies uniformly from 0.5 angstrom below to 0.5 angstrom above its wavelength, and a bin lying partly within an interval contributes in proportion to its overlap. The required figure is -0.4 angstrom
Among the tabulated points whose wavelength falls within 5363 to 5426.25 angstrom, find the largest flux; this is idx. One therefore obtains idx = 17.93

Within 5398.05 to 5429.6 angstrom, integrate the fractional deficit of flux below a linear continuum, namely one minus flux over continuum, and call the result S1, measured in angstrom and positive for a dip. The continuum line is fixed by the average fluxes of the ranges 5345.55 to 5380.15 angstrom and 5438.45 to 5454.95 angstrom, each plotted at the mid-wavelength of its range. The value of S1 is 1.1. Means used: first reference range 16.7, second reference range 16.2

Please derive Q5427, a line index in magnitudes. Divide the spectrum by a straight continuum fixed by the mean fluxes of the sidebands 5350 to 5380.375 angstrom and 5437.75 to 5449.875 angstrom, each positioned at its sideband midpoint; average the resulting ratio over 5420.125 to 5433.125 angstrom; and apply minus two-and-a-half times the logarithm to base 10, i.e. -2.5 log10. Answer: 0.050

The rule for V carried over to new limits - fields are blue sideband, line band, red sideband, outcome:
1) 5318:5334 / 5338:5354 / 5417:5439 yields 0.2 angstrom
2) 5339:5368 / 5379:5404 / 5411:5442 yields -0.5 angstrom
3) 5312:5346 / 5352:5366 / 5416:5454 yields -0.3 angstrom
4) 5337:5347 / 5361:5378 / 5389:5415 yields -0.7 angstrom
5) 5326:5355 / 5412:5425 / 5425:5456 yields -0.1 angstrom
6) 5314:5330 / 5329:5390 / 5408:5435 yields -0.7 angstrom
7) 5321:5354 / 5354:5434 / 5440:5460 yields 1.7 angstrom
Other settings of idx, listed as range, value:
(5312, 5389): 18.91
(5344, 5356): 18.07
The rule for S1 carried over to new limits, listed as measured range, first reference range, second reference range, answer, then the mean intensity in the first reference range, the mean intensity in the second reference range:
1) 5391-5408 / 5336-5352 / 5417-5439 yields -0.5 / 16.3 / 14.8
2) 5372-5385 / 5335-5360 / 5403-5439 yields -0.6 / 16.6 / 15.2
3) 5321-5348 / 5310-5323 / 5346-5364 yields 1.2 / 17.2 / 16.9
